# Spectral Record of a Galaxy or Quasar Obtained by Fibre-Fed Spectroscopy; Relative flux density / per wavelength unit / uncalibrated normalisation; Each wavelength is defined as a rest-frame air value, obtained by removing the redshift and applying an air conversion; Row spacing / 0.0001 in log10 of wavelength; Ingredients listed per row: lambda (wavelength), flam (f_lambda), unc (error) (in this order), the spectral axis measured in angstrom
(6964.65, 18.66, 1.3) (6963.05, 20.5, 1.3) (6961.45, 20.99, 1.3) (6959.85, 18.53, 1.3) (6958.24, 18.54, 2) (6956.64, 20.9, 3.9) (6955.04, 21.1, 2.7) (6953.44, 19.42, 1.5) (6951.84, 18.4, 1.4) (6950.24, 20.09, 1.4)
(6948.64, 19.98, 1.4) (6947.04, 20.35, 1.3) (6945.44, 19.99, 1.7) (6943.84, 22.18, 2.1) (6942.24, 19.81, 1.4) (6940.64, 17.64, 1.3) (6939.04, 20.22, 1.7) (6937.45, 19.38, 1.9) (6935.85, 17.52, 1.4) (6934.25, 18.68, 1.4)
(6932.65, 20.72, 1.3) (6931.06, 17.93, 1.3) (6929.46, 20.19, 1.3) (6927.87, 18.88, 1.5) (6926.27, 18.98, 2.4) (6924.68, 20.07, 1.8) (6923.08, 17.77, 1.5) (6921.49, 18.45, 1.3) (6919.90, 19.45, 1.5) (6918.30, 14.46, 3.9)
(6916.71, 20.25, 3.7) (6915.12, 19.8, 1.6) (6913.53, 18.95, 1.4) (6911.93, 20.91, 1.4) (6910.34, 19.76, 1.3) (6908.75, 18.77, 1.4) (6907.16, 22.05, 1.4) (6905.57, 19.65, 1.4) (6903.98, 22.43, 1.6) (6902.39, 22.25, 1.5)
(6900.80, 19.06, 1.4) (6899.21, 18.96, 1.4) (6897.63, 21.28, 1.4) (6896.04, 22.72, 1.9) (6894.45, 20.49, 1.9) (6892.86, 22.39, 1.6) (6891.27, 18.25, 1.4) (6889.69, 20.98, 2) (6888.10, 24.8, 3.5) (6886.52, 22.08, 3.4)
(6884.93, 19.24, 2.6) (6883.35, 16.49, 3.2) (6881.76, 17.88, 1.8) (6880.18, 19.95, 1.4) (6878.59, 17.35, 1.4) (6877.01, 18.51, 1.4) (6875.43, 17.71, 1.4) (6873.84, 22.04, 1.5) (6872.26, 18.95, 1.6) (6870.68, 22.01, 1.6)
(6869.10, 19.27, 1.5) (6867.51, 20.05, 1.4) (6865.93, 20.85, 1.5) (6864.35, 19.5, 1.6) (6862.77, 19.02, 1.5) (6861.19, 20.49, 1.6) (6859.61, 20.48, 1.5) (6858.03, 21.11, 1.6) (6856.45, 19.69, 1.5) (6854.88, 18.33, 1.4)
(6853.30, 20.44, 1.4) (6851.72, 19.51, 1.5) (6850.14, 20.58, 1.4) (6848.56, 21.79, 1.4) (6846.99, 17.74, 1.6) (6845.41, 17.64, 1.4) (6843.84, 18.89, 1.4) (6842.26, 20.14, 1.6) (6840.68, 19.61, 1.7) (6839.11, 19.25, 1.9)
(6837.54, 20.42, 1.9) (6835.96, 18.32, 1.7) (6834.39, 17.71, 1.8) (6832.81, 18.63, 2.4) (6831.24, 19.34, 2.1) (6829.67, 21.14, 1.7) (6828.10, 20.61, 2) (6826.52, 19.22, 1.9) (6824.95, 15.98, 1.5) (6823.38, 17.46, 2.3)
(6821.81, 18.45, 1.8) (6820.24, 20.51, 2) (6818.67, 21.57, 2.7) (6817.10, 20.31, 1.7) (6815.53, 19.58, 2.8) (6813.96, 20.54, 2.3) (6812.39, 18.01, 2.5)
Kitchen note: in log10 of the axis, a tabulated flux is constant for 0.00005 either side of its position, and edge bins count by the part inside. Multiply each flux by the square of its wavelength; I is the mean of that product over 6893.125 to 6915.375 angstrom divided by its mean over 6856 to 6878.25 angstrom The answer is 1.04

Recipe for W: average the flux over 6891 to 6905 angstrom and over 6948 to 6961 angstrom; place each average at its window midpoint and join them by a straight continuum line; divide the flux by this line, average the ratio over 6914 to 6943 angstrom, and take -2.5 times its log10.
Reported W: 0.074 mag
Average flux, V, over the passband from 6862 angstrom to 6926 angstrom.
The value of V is 19.9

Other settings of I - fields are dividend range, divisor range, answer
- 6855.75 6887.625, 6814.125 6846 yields 1.03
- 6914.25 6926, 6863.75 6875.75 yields 0.94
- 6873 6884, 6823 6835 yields 1.00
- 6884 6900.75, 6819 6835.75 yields 1.13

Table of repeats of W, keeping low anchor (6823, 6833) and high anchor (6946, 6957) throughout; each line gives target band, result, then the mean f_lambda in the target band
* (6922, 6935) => 0.04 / 19.1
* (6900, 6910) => -0.06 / 20.7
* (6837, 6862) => -0.03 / 19.8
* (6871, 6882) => 0.02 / 19.1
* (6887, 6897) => -0.11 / 21.6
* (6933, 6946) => 0.03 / 19.5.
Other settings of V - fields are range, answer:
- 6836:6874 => 19.8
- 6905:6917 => 20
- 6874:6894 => 19.7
